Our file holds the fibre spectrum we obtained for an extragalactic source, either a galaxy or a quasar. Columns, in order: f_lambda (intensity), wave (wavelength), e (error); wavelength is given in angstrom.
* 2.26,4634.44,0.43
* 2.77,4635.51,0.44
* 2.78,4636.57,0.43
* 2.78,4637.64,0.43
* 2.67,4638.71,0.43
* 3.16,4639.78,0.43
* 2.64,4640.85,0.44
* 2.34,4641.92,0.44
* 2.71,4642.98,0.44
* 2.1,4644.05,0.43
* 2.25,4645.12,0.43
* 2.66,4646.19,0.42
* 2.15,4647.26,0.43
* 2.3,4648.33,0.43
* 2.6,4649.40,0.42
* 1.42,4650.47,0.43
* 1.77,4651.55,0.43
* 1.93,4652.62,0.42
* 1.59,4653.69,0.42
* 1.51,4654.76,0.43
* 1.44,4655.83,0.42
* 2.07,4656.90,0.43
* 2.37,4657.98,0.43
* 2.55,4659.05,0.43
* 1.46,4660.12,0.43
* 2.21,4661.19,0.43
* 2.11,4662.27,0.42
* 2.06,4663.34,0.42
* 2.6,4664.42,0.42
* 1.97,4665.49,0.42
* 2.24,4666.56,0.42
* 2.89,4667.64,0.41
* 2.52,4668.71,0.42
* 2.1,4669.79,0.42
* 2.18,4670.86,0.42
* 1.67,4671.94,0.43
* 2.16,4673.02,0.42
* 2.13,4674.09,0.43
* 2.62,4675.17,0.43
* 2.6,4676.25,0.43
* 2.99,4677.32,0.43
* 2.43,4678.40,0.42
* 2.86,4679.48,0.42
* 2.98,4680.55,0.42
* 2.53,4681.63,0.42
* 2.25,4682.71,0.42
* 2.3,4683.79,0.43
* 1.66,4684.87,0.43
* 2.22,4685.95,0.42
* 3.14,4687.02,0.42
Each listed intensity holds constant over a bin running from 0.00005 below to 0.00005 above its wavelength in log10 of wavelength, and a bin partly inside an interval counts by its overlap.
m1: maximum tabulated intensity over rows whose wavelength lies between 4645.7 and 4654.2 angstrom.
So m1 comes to 2.66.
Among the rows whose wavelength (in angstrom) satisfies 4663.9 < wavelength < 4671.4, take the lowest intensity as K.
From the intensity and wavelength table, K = 1.97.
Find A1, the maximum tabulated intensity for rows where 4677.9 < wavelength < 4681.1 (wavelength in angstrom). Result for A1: 2.98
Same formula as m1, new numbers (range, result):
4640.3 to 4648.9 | 2.71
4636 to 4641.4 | 3.16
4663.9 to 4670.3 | 2.89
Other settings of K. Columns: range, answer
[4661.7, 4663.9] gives 2.06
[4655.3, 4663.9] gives 1.44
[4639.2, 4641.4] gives 2.64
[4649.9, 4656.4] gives 1.42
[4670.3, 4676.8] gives 1.67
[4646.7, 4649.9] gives 2.15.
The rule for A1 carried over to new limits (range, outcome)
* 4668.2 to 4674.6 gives 2.52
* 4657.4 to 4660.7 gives 2.55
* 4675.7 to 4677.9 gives 2.99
